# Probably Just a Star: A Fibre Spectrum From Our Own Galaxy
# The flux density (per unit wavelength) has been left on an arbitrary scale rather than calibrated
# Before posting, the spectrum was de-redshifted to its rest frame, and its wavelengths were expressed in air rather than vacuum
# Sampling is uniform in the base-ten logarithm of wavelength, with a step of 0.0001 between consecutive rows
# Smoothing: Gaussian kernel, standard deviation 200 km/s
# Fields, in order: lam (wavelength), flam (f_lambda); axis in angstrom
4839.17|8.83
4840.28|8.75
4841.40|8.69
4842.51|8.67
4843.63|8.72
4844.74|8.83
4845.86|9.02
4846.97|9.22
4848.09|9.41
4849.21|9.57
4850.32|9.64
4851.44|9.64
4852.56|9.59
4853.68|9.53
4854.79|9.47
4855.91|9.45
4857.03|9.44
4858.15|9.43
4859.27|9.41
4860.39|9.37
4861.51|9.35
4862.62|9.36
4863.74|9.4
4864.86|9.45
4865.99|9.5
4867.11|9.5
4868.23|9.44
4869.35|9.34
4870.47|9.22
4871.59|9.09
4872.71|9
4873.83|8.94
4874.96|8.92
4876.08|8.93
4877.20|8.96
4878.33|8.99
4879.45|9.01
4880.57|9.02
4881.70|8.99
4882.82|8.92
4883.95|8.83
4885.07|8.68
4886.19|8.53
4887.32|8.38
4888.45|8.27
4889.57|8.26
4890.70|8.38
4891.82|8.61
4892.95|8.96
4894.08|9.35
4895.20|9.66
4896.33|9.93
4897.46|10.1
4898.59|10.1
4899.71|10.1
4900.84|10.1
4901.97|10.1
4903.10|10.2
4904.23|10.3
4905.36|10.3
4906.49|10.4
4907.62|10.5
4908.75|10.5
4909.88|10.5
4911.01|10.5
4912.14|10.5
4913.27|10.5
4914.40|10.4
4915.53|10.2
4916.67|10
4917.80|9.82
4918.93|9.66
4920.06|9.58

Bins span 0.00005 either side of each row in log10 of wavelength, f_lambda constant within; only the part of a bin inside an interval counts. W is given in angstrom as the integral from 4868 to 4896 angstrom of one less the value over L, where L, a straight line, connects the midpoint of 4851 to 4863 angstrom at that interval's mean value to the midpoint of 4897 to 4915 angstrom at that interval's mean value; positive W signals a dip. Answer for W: 2.8 angstrom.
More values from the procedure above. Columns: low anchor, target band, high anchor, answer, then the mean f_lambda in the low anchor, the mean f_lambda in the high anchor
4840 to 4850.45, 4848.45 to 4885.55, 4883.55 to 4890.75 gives -2.2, 9.04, 8.48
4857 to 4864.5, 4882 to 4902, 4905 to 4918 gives 1.7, 9.4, 10.4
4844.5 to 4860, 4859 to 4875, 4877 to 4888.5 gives -0.3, 9.41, 8.79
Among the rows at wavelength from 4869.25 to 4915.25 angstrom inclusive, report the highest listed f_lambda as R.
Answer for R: 10.5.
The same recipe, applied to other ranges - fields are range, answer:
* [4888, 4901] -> 10.1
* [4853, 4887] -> 9.53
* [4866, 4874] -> 9.5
